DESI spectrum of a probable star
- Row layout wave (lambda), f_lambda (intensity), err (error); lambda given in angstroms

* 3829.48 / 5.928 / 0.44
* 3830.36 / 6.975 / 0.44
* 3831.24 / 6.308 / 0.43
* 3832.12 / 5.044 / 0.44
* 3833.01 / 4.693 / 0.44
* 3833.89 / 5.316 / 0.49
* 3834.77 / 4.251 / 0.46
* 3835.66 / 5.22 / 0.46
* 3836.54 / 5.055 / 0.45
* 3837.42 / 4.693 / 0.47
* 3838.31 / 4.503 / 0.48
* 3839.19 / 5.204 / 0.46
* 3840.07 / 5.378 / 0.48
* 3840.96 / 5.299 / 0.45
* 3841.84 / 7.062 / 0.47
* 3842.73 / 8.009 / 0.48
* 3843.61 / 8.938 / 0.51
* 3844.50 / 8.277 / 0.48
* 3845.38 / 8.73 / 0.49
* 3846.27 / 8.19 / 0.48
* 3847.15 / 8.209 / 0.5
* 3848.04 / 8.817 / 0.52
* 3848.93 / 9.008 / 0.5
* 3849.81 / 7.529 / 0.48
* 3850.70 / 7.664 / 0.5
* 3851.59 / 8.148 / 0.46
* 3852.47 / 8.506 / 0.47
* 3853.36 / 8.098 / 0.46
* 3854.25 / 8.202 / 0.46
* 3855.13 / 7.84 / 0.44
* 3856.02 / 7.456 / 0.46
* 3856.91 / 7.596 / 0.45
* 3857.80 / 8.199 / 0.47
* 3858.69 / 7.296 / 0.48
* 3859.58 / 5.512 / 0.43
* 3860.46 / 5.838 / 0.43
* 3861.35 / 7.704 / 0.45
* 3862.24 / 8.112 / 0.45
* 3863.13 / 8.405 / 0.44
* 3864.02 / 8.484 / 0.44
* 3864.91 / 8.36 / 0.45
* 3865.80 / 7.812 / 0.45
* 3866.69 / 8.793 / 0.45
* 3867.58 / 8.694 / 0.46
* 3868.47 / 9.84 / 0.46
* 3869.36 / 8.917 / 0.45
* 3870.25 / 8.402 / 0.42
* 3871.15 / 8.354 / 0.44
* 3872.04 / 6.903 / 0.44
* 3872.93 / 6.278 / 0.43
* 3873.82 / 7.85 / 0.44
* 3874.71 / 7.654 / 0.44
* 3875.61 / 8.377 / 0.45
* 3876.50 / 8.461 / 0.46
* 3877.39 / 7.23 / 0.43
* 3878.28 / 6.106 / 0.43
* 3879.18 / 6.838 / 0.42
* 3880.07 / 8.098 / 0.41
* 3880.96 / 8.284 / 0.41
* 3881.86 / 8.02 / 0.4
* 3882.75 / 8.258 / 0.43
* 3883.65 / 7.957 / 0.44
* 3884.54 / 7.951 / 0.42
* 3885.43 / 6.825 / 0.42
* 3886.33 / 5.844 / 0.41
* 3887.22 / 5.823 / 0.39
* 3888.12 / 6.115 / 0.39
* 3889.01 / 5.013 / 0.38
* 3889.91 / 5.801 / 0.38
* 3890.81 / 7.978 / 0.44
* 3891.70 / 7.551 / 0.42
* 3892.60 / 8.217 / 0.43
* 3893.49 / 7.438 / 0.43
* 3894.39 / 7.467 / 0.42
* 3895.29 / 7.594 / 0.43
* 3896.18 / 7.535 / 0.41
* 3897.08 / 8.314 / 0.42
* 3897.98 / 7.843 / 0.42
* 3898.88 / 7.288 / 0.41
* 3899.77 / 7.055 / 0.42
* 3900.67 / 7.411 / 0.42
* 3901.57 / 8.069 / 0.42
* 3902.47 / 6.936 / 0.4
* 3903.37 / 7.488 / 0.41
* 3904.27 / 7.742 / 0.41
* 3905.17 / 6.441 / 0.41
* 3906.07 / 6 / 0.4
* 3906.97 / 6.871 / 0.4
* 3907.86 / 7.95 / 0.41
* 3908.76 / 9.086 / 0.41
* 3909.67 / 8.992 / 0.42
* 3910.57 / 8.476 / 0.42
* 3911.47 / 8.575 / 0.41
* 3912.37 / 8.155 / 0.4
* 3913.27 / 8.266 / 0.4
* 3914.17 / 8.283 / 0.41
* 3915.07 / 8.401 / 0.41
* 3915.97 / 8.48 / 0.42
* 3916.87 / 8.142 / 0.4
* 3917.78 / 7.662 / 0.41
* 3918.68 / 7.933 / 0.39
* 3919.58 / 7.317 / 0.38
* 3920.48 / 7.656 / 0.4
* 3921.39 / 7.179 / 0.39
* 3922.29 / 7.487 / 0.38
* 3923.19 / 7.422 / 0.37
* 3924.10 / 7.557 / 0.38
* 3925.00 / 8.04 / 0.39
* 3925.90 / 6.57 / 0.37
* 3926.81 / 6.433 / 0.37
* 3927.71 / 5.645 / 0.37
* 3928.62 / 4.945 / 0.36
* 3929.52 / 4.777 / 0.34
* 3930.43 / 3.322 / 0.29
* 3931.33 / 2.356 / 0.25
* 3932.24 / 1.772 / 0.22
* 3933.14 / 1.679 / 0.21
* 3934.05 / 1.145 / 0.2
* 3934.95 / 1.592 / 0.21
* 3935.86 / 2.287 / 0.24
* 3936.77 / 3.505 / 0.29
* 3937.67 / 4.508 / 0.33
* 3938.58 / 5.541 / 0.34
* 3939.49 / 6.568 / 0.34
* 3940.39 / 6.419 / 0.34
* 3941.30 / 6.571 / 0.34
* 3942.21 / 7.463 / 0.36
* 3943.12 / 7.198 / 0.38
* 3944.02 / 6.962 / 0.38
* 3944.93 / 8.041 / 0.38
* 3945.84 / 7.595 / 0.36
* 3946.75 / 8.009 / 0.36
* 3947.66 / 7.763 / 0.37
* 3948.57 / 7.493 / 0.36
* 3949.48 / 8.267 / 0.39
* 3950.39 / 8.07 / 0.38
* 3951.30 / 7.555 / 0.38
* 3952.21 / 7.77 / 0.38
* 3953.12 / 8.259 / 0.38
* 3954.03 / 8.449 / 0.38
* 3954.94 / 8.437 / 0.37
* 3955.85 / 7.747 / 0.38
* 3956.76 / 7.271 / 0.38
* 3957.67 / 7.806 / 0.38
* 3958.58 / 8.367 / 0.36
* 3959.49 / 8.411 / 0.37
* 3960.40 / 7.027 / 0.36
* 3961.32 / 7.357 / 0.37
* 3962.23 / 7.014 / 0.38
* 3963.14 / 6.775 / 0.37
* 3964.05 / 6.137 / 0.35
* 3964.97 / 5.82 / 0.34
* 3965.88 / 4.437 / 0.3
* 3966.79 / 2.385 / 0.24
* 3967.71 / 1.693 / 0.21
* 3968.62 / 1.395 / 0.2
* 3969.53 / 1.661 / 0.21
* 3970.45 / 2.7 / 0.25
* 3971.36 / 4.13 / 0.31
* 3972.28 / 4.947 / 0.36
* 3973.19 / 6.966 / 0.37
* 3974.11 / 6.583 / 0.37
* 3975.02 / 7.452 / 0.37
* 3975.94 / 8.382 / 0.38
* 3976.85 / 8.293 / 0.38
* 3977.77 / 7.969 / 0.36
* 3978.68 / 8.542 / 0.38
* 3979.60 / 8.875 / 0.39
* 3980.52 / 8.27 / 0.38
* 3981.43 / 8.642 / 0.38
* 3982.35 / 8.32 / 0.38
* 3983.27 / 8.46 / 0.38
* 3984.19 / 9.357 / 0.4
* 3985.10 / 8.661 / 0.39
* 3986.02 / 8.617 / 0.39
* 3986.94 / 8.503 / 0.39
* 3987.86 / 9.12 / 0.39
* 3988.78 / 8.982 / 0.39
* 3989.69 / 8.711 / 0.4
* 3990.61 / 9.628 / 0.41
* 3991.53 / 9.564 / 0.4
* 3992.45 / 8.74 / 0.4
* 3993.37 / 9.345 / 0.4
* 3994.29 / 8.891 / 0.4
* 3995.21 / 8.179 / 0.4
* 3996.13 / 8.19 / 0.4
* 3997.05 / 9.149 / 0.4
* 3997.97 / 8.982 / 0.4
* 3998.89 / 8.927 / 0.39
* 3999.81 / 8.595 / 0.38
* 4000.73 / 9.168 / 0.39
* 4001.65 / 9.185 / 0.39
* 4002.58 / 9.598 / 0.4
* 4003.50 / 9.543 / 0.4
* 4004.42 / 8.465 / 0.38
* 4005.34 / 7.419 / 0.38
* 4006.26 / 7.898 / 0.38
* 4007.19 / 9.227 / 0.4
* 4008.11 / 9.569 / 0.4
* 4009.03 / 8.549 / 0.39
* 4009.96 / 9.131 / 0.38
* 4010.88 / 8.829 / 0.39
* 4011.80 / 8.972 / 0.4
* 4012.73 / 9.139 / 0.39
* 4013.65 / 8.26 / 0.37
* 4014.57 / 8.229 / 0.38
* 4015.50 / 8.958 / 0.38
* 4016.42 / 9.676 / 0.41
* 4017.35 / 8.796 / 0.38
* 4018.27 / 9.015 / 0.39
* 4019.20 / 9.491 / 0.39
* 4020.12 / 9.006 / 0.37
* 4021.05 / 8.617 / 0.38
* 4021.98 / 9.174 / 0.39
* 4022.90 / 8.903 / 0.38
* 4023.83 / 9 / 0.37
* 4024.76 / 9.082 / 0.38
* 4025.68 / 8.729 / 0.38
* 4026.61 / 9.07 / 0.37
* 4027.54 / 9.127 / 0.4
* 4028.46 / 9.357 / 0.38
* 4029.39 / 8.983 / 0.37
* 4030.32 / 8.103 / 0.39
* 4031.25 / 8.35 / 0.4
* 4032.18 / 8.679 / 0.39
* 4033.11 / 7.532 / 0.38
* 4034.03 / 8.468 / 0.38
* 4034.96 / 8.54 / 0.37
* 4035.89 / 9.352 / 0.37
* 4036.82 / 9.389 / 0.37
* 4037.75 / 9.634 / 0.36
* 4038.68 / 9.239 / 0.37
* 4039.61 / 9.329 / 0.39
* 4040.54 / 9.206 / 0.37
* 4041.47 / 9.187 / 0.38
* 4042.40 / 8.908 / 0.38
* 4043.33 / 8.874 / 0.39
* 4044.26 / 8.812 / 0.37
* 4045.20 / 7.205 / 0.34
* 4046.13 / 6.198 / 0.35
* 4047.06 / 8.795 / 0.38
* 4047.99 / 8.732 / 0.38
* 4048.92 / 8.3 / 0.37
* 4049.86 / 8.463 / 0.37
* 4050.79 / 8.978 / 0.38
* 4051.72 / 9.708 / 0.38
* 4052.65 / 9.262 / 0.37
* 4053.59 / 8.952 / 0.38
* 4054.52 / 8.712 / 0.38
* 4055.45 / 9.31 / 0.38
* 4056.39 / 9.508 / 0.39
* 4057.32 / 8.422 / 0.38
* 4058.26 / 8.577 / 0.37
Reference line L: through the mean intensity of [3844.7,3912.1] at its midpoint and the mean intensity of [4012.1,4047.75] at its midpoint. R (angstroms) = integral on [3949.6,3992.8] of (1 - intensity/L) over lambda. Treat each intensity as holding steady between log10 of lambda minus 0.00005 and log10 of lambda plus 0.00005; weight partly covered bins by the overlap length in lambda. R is 6.1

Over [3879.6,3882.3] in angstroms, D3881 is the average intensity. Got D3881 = 8.12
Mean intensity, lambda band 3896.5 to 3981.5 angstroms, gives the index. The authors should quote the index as 6.63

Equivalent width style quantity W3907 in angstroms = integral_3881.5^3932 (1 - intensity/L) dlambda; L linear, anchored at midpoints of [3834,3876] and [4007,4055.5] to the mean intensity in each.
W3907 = 4.3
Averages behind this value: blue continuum 7.47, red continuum 8.85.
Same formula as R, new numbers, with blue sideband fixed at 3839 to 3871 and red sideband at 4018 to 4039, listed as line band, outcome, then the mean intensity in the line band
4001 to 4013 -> -0.2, 8.88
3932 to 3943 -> 5.4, 4.23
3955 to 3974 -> 6.5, 5.58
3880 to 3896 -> 1.7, 7.22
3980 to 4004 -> -0.6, 8.9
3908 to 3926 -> 0.5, 8.01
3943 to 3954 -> 0.8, 7.79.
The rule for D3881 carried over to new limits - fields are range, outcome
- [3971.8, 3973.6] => 5.91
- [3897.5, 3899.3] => 7.56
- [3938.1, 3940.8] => 6.16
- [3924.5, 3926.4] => 7.3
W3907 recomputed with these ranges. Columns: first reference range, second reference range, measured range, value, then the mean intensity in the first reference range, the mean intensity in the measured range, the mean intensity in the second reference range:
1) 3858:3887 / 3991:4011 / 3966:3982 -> 5.3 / 7.72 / 5.81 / 8.87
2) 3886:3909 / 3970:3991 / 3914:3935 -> 4.0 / 7.18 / 5.96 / 7.83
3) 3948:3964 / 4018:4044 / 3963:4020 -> 3.3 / 7.73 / 7.86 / 8.94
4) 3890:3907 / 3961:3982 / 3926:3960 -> 1.8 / 7.41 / 6.12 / 5.94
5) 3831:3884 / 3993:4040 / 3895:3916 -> 0.1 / 7.38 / 7.79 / 8.88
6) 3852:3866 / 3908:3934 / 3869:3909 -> -0.9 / 7.72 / 7.4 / 6.73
